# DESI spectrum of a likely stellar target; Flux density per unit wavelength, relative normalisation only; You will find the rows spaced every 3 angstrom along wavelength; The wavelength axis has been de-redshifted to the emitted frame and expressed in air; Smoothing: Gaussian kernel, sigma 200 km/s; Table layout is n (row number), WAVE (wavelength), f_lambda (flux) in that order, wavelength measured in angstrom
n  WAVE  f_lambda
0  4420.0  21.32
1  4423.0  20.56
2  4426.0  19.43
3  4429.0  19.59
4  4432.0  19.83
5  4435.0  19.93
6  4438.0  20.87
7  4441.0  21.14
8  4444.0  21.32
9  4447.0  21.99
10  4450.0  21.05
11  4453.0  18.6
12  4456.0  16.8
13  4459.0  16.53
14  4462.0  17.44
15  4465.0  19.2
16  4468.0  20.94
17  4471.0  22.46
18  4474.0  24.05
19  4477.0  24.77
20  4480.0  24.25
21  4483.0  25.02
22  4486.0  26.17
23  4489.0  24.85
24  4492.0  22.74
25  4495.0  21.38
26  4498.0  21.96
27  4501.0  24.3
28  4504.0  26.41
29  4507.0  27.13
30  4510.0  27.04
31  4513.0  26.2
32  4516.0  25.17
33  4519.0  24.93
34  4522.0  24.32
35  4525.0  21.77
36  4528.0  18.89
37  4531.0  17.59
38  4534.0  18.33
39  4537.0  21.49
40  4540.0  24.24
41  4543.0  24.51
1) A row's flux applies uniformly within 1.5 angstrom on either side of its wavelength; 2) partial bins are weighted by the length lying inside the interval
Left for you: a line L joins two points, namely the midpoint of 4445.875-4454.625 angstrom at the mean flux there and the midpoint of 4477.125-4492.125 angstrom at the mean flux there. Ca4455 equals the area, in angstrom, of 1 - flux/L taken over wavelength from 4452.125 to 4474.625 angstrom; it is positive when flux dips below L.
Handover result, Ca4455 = 2.9 angstrom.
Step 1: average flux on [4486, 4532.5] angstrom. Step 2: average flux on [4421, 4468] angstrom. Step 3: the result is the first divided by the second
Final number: 1.2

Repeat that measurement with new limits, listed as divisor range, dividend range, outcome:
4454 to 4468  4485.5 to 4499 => 1.30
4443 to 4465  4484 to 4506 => 1.26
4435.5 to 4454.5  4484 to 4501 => 1.13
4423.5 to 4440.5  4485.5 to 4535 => 1.17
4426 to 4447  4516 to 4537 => 1.04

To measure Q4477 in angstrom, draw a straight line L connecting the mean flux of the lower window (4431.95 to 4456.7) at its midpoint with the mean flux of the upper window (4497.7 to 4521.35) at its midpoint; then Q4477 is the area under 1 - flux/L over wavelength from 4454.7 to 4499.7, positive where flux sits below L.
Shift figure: 2.1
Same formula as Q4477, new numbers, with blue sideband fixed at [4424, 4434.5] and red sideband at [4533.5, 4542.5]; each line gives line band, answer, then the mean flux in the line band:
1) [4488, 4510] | -3.2 angstrom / 24.3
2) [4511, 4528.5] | -1.8 angstrom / 23.9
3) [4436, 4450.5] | -0.9 angstrom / 21.2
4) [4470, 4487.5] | -3.2 angstrom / 24.5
